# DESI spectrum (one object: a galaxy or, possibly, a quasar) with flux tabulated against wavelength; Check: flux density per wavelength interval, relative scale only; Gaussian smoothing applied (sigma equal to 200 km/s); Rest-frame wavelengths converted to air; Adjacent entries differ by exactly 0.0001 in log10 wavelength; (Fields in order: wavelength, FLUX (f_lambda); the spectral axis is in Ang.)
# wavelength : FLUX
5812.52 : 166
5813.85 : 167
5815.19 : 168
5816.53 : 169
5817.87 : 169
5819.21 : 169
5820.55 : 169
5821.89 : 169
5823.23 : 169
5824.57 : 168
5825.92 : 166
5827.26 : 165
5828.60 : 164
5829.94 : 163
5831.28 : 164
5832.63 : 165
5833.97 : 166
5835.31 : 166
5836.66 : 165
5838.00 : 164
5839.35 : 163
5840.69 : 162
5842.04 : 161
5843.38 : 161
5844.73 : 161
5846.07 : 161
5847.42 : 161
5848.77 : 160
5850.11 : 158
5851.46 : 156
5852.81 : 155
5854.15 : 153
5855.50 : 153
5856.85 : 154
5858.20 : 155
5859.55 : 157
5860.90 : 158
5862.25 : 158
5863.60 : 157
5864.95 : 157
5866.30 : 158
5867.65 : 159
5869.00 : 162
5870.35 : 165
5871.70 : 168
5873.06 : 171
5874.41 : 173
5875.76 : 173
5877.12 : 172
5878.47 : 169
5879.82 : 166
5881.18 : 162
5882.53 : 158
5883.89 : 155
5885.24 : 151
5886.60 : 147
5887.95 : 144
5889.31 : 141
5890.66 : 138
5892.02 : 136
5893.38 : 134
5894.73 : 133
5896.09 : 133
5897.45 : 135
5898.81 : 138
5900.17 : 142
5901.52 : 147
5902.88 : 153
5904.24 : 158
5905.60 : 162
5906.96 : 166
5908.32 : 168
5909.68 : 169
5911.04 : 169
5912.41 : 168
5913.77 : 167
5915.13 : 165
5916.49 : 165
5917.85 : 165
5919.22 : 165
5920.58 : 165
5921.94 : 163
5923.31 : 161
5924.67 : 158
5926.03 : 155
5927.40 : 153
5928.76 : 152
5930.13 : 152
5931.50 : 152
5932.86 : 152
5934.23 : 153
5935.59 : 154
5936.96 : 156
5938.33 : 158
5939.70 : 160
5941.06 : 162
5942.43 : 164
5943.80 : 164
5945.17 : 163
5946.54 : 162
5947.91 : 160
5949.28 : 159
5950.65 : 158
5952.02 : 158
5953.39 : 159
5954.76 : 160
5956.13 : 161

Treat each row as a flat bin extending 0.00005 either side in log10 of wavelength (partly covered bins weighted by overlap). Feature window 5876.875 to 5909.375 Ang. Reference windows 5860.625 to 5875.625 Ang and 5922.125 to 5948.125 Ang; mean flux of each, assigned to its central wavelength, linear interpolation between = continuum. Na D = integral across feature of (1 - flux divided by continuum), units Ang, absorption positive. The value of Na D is 2.1 Ang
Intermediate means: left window 163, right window 157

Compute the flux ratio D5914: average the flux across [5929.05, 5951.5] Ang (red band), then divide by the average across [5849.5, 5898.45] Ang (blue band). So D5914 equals 1.02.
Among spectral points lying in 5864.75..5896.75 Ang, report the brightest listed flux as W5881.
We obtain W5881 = 173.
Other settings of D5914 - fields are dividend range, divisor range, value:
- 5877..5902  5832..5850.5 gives 0.90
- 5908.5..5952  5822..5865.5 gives 1.00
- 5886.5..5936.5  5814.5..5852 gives 0.93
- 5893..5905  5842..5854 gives 0.89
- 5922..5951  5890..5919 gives 1.03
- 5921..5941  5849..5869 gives 1.00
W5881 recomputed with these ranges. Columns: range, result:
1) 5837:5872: 168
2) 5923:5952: 164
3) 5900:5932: 169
